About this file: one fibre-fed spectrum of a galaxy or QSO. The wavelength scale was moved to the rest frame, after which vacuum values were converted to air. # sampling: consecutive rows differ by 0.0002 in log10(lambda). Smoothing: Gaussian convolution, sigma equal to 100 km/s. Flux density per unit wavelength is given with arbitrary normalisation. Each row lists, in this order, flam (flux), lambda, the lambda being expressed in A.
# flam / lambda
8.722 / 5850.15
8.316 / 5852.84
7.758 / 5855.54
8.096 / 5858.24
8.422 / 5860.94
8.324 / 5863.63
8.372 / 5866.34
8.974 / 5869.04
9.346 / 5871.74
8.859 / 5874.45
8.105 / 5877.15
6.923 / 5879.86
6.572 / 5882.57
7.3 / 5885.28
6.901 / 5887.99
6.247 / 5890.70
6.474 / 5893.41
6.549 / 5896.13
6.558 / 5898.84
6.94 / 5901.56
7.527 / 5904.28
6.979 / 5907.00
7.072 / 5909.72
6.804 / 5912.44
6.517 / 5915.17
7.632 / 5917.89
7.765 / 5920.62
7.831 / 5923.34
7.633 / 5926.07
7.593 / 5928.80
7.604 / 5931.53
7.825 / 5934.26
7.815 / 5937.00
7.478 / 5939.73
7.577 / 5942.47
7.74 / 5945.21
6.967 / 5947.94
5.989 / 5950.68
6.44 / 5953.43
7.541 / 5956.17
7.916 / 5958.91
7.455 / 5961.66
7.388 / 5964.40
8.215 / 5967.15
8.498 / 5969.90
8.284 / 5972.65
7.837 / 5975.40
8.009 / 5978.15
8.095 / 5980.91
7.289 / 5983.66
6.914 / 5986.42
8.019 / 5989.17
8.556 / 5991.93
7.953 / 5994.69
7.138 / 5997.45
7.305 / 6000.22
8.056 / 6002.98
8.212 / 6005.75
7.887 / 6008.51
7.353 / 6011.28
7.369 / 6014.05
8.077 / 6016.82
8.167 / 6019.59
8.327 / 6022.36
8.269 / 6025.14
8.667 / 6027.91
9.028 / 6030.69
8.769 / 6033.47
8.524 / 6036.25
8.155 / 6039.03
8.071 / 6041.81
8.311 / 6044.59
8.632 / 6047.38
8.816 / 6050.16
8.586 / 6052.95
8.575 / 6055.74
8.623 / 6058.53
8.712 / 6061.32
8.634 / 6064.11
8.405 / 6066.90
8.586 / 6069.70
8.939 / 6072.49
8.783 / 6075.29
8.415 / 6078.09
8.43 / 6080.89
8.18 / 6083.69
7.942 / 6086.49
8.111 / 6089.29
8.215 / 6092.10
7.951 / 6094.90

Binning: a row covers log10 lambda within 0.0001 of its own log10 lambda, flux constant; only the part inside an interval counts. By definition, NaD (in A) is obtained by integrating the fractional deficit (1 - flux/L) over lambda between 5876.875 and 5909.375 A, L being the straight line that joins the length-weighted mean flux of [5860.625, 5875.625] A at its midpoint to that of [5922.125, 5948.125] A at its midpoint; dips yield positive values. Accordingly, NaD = 5.6 A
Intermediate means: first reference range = 8.74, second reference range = 7.63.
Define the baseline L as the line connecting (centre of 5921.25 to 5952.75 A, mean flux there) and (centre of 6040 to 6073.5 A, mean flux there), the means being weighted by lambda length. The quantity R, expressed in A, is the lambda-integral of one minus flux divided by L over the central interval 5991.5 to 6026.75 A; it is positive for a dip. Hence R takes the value 1.0 A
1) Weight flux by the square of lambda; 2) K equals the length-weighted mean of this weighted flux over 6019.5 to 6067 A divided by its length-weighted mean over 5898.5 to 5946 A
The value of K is 1.20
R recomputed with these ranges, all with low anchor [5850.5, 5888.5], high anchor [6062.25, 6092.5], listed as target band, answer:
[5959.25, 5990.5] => 1.6 A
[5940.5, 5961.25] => 2.6 A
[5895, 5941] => 4.8 A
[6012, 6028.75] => 0.5 A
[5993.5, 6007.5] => 0.9 A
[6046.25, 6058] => -0.4 A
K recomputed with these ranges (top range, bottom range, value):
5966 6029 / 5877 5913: 1.19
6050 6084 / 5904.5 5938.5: 1.21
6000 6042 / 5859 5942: 1.13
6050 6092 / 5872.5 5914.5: 1.27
